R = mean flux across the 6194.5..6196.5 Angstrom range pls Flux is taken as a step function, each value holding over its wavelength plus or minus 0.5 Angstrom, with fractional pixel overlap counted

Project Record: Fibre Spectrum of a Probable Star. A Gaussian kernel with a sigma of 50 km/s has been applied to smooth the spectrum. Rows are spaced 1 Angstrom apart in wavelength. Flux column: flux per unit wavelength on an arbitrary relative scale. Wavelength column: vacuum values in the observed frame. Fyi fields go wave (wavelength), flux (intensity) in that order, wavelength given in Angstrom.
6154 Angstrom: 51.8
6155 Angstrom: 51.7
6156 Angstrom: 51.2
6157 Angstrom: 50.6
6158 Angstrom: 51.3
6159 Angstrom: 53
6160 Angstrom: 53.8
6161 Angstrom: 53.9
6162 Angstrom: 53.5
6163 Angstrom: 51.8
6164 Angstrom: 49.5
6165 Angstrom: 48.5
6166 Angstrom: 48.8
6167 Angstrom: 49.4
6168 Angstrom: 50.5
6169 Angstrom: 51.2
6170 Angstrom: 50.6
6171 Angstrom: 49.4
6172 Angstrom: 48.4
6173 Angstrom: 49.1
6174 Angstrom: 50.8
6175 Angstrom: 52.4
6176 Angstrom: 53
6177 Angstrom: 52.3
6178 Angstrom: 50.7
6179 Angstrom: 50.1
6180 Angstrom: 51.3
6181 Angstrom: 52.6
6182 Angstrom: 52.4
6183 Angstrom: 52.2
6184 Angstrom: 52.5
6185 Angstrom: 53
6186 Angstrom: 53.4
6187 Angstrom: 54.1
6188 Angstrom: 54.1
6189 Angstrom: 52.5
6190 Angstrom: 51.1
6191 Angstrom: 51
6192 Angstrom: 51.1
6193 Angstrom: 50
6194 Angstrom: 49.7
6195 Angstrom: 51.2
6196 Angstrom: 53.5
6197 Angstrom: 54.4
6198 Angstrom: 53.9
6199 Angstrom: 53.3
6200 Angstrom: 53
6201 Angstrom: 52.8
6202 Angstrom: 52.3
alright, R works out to 52.4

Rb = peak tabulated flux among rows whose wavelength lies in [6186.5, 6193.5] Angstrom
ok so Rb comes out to 54.1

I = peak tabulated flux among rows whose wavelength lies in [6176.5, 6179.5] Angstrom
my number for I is 52.3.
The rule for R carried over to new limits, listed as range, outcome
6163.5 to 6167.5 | 49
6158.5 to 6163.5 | 53.2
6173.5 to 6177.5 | 52.1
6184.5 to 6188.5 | 53.6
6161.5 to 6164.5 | 51.6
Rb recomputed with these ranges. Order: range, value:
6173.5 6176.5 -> 53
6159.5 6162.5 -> 53.9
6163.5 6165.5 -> 49.5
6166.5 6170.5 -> 51.2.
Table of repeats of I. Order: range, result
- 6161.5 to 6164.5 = 53.5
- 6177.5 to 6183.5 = 52.6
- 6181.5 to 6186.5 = 53.4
